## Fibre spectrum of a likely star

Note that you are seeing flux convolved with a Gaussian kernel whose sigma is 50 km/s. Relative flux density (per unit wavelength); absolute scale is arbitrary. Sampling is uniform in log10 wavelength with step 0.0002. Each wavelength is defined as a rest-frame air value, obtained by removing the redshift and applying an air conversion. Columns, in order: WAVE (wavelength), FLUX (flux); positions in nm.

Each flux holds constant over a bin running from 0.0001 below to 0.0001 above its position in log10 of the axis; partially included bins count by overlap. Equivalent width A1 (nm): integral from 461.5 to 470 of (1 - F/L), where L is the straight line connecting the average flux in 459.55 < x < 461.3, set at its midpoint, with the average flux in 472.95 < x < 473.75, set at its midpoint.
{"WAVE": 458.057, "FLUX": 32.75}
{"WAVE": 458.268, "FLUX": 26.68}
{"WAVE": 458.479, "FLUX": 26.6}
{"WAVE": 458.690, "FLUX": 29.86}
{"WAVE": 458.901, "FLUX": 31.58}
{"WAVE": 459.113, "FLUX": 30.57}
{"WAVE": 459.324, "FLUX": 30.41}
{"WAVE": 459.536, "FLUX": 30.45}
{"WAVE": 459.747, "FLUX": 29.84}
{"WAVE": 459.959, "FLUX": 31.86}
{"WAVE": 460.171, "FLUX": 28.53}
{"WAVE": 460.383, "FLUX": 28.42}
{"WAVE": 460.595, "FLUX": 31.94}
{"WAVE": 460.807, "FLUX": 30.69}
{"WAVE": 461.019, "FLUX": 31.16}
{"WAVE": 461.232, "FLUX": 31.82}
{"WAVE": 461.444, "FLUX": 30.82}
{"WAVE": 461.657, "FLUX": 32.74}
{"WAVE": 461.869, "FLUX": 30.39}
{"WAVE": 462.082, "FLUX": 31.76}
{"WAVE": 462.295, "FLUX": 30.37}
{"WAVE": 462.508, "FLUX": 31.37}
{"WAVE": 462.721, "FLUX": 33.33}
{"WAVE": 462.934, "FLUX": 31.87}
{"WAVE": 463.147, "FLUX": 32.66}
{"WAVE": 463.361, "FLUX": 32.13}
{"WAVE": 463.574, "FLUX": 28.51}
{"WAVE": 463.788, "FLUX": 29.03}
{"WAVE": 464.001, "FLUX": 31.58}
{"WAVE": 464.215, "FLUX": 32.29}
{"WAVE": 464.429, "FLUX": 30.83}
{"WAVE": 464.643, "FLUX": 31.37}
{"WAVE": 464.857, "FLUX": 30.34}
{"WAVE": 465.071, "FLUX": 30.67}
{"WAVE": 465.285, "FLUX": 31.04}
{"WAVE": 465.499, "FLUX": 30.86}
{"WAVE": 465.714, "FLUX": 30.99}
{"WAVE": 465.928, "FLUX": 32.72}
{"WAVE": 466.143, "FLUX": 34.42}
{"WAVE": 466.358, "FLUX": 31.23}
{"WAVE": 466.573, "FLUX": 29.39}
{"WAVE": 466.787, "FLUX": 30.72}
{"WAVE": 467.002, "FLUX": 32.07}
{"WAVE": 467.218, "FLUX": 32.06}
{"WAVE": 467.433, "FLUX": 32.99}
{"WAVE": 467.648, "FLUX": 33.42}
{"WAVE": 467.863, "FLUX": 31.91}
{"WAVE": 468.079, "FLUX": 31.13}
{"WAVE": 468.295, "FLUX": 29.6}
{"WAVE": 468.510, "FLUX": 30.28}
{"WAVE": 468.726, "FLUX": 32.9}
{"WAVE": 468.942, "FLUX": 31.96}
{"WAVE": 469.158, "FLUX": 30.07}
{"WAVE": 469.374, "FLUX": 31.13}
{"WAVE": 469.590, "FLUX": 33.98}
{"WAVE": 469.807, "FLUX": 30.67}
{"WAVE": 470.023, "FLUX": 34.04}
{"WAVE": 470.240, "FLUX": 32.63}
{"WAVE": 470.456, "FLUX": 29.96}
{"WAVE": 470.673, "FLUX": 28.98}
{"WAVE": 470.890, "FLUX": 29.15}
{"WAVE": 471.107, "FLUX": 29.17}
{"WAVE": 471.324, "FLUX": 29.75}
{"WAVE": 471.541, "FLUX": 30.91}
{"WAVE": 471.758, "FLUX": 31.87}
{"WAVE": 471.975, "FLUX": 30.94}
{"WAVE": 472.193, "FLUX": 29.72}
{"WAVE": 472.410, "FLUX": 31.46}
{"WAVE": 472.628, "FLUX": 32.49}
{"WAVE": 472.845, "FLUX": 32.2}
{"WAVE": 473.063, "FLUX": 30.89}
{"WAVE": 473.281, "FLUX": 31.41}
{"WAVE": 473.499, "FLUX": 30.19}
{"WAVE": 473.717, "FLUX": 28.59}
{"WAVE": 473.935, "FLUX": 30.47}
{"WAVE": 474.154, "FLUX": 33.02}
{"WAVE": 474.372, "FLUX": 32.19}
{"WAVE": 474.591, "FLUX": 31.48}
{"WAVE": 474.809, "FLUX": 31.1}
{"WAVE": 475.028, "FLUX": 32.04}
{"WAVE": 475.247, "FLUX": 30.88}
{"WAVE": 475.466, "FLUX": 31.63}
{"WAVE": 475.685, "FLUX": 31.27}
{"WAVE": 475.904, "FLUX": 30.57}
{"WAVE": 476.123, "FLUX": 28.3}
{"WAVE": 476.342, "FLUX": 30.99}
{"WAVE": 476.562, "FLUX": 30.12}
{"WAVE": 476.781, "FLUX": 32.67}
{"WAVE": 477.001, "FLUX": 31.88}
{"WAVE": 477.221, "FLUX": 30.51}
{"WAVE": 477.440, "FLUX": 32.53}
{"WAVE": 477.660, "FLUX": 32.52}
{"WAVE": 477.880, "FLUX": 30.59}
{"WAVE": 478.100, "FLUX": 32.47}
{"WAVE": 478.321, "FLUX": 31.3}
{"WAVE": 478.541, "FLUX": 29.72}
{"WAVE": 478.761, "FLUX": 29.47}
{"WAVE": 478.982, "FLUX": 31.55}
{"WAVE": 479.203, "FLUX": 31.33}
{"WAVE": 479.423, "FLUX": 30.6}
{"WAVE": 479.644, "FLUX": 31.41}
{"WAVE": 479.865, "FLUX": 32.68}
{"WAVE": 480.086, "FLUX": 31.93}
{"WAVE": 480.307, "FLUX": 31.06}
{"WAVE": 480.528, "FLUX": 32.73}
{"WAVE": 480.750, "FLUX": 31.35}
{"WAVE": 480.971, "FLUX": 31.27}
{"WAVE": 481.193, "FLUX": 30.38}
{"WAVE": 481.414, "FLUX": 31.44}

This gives -0.28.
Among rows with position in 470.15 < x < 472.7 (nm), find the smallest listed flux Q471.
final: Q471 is 28.98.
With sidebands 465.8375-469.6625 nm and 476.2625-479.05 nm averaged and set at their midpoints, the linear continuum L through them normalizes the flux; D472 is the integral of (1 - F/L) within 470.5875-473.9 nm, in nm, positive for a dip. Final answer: 0.10 nm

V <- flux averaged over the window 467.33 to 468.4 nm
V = 31.8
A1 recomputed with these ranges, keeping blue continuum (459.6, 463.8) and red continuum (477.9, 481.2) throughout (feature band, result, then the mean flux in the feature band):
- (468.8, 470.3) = -0.05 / 32.1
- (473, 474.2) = 0.02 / 30.6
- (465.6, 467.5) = -0.04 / 31.8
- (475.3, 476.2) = 0.02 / 30.6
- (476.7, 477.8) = -0.03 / 32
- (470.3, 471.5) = 0.06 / 29.6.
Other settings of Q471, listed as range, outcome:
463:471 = 28.51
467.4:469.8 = 29.6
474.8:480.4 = 28.3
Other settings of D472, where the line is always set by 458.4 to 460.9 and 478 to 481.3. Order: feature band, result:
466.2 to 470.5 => -0.148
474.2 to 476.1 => -0.018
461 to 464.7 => -0.128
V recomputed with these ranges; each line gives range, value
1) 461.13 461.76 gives 31.8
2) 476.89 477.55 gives 31.6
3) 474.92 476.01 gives 31.3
